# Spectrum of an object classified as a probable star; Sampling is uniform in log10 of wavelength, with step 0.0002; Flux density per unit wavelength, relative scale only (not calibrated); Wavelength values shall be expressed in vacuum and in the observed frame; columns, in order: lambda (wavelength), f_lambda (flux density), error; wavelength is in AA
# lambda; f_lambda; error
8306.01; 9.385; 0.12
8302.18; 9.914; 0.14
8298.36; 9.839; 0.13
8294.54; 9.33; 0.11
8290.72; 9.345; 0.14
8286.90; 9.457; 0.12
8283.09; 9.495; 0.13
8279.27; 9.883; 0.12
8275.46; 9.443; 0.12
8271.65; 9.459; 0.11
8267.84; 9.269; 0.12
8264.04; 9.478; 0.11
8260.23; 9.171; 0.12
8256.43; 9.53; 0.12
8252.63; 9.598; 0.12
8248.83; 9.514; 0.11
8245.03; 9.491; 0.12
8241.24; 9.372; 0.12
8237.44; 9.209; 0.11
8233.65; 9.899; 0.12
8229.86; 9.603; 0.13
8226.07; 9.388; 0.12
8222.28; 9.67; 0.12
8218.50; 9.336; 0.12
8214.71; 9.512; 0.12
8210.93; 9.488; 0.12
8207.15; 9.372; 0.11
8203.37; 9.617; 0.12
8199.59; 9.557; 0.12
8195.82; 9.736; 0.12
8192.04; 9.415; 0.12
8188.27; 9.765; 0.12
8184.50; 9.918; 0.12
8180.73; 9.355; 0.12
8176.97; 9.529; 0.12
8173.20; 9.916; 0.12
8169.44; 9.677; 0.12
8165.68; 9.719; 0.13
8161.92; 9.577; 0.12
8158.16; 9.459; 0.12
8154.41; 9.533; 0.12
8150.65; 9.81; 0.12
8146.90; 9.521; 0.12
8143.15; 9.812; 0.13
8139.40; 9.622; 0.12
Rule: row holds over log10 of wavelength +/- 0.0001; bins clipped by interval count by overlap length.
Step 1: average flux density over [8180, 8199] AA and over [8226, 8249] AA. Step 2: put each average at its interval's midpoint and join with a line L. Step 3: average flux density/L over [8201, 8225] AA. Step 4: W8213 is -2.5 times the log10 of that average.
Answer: 0.01 mag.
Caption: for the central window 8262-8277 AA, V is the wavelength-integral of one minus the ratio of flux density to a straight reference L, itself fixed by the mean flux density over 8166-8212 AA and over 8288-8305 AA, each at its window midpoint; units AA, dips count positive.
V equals 0.3 AA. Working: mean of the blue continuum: 9.62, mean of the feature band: 9.41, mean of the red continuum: 9.58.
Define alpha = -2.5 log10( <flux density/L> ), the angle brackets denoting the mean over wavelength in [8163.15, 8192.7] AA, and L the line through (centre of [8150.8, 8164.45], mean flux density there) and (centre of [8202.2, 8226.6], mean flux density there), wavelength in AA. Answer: -0.02 mag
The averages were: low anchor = 9.57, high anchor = 9.48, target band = 9.67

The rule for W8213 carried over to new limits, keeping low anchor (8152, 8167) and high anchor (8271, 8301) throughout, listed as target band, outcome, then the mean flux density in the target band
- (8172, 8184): -0.01 mag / 9.62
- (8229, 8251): 0.00 mag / 9.51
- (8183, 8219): 0.00 mag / 9.57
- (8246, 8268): 0.01 mag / 9.44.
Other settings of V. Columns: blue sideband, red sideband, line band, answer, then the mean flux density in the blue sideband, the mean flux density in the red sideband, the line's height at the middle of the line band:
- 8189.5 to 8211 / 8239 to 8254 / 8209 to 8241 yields 0.0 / 9.54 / 9.48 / 9.51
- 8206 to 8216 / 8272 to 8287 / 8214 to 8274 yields 0.3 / 9.46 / 9.57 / 9.52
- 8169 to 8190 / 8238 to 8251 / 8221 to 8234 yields -0.1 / 9.7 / 9.43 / 9.5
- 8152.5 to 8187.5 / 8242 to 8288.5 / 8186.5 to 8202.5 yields 0.0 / 9.64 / 9.48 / 9.6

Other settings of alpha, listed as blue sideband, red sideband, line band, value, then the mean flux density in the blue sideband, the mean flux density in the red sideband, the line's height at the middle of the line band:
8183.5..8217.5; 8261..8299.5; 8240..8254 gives 0.003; 9.58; 9.48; 9.52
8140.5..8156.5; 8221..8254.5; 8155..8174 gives -0.001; 9.67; 9.52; 9.64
